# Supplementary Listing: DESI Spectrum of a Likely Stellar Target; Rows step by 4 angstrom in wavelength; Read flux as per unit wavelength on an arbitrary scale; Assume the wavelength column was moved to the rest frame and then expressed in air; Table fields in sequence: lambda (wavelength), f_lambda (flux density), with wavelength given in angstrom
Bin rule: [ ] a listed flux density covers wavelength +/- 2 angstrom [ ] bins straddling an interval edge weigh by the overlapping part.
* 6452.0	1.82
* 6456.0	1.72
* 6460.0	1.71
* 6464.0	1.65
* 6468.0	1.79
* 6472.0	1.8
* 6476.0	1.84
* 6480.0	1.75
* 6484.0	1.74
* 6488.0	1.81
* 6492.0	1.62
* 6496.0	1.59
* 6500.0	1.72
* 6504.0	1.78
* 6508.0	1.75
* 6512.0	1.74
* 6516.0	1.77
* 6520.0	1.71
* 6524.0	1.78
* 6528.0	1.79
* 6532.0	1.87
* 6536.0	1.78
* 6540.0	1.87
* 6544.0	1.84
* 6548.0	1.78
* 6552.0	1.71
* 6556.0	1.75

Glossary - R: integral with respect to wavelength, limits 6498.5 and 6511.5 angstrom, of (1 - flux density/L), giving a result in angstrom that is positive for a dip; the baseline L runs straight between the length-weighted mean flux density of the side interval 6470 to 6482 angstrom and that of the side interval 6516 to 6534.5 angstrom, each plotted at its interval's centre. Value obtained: 0.3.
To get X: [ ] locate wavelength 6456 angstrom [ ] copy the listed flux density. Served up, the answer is 1.72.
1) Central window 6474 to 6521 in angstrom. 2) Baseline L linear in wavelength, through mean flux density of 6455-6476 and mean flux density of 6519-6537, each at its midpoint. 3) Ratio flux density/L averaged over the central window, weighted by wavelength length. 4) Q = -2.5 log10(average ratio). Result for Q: 0.02 mag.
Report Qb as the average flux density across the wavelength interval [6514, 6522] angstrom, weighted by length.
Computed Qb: 1.74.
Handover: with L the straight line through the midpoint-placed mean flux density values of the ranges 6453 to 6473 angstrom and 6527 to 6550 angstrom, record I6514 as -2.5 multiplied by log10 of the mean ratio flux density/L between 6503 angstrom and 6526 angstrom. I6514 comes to 0.025 mag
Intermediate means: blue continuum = 1.74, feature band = 1.75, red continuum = 1.82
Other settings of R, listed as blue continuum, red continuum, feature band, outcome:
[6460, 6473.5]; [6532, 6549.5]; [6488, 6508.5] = 0.9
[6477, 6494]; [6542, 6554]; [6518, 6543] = -0.5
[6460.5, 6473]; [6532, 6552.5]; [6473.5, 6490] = -0.3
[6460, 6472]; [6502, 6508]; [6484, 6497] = 0.5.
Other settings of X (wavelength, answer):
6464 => 1.65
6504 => 1.78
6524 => 1.78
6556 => 1.75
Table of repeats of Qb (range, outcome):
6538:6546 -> 1.85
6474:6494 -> 1.75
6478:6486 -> 1.75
